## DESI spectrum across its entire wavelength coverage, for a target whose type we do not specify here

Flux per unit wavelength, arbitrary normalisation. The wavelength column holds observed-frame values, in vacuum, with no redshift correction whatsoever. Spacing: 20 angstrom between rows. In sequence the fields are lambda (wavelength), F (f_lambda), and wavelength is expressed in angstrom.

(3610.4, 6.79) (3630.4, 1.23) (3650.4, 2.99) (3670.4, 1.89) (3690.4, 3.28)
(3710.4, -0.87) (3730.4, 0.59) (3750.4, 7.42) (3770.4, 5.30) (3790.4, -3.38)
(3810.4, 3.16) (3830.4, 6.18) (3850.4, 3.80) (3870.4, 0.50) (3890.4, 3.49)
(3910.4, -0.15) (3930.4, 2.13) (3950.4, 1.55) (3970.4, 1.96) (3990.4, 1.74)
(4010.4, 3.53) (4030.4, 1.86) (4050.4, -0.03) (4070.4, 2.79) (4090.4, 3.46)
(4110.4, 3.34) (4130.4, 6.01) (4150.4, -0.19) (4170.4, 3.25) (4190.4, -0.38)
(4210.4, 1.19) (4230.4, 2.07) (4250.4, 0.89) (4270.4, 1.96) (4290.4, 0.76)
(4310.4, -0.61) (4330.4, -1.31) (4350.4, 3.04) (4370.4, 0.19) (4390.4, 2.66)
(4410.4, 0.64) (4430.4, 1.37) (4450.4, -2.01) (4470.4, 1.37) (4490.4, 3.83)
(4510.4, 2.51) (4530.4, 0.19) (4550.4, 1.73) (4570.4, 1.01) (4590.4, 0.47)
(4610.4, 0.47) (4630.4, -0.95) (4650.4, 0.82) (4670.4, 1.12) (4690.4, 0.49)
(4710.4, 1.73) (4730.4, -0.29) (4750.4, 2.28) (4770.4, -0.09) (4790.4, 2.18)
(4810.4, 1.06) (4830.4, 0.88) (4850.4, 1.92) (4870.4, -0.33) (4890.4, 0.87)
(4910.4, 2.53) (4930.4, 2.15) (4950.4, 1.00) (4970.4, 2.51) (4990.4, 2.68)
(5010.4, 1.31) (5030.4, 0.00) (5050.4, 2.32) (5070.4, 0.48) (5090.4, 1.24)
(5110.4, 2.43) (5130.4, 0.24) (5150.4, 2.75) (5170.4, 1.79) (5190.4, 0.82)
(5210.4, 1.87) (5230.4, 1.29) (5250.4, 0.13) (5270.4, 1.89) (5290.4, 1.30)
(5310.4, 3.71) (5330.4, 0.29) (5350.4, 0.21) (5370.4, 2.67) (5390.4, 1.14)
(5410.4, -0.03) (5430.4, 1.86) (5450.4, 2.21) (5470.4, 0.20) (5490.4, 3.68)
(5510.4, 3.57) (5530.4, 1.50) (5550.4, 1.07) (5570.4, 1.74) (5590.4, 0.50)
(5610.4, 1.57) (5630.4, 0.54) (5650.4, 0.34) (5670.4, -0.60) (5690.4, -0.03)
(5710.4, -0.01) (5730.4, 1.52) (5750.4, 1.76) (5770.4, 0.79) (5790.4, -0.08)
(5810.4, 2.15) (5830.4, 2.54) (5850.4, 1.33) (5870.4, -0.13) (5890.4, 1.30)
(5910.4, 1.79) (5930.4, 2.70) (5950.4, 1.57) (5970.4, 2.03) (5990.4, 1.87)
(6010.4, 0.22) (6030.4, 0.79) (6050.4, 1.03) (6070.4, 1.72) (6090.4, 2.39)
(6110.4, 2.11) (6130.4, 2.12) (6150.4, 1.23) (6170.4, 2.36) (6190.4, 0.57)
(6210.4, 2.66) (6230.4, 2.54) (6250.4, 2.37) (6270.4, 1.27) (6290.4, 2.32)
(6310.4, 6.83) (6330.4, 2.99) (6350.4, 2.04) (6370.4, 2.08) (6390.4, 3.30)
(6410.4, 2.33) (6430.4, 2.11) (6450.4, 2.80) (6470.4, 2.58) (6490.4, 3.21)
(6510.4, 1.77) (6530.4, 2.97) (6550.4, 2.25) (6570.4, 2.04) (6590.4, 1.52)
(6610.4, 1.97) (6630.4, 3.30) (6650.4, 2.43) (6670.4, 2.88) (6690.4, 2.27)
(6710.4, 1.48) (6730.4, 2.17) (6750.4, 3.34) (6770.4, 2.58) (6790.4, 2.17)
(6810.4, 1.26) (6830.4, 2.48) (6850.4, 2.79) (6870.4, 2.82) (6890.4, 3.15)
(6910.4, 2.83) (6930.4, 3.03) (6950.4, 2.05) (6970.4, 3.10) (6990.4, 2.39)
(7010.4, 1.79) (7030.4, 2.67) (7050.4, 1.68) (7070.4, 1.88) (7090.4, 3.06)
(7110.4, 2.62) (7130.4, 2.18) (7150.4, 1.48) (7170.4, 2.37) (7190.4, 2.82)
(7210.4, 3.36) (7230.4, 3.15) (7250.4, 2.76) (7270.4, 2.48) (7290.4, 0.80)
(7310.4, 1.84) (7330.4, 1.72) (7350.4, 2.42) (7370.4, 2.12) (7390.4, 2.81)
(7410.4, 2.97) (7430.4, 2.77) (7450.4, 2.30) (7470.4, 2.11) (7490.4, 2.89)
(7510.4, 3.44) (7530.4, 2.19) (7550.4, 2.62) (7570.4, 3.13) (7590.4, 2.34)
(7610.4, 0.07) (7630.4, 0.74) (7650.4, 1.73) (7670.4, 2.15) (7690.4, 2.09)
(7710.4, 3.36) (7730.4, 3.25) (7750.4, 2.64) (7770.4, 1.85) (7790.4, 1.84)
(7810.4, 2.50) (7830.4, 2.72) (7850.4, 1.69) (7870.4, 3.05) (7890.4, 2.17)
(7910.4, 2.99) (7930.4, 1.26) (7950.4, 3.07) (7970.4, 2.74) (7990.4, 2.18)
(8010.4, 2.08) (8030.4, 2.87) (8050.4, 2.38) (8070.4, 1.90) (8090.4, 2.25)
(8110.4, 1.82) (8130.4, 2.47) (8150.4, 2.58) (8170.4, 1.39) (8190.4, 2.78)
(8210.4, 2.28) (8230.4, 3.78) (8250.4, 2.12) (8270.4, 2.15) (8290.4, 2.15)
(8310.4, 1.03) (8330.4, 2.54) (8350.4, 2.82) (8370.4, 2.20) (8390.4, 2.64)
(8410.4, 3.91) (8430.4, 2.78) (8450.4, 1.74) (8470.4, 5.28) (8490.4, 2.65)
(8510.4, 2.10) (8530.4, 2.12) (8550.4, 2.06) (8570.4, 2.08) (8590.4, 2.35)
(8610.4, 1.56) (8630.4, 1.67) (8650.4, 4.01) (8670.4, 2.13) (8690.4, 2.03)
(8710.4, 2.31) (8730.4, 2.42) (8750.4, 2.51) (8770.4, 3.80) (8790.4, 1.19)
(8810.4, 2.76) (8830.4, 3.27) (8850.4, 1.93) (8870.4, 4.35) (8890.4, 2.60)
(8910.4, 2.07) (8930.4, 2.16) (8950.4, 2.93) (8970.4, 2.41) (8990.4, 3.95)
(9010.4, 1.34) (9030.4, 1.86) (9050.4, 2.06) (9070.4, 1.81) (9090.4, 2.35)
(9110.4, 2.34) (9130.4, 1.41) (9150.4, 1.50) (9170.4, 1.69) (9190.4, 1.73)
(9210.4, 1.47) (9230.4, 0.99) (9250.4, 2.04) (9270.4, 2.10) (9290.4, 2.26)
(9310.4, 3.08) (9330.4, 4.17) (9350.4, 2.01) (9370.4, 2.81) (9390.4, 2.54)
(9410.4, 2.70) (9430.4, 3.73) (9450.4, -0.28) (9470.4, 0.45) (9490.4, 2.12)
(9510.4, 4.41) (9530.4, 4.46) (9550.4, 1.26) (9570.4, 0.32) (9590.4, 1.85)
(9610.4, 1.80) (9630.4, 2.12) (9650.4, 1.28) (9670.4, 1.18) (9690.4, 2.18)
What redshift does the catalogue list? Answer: 0.691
